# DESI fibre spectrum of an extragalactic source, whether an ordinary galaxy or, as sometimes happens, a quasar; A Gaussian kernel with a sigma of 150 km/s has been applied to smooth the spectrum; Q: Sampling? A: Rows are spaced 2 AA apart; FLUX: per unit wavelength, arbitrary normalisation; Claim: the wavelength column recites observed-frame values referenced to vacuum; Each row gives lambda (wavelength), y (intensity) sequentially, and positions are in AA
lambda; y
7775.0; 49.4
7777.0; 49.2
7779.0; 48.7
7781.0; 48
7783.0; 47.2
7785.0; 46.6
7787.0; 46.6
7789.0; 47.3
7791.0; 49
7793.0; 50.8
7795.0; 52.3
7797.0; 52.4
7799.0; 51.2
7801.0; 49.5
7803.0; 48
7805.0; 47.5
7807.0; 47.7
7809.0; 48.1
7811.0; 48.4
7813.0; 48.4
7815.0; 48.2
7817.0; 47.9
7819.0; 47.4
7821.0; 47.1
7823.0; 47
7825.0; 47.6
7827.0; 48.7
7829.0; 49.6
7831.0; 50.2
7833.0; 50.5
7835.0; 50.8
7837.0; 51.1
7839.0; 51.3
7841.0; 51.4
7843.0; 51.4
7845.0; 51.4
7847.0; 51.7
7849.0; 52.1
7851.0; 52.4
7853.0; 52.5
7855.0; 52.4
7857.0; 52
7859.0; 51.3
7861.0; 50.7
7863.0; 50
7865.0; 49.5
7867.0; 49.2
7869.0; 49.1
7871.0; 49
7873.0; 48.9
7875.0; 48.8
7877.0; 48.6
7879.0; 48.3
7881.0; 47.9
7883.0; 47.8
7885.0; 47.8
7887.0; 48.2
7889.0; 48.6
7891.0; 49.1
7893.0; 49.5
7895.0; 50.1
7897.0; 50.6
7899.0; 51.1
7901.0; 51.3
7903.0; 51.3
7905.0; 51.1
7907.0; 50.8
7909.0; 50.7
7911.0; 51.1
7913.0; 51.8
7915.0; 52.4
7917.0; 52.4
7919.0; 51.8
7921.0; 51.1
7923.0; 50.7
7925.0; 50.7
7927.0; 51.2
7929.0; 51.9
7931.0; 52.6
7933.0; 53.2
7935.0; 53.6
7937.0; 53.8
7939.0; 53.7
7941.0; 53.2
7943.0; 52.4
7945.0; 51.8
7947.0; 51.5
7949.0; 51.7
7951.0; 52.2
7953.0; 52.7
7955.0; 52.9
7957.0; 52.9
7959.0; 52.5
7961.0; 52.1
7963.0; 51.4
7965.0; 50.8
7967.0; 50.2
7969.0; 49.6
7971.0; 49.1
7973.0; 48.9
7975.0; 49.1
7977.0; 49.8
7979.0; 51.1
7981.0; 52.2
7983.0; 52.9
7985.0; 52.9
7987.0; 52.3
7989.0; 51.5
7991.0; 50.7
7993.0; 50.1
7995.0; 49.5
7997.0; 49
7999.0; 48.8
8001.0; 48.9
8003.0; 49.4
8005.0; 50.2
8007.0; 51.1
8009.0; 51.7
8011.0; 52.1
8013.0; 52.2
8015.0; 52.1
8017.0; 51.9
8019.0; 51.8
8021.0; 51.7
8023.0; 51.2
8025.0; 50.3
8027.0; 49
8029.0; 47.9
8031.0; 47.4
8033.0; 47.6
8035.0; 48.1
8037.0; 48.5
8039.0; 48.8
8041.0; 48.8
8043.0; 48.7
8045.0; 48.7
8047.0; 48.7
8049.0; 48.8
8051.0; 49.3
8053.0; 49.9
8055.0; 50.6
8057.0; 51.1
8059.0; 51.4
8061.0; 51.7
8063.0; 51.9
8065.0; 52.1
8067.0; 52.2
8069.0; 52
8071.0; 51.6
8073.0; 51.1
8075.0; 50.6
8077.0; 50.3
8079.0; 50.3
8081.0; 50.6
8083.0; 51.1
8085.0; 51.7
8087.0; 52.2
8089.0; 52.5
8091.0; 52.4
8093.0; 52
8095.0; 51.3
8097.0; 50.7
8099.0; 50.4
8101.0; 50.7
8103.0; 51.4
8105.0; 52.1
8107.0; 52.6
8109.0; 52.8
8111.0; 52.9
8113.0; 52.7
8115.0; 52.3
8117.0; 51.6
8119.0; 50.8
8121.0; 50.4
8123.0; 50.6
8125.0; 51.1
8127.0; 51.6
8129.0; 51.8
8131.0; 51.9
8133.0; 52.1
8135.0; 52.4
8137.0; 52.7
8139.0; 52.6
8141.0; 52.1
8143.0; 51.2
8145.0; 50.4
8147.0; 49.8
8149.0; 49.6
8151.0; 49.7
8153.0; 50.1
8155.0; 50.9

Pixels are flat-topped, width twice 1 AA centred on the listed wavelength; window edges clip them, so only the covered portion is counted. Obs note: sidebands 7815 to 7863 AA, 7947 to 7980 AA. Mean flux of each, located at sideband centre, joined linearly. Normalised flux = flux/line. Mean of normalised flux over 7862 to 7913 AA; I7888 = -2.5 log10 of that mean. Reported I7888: 0.02 mag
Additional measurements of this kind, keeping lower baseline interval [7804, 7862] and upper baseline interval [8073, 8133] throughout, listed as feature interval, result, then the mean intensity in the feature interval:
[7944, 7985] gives -0.01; 51.3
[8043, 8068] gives 0.02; 50.5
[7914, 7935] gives -0.03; 51.9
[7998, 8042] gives 0.02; 50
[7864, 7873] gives 0.02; 49.2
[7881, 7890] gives 0.05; 48.1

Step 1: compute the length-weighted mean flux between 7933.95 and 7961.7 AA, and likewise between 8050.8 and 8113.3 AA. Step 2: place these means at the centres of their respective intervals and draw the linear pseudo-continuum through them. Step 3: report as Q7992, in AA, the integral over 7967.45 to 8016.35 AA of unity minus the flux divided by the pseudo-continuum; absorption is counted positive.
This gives 1.5 AA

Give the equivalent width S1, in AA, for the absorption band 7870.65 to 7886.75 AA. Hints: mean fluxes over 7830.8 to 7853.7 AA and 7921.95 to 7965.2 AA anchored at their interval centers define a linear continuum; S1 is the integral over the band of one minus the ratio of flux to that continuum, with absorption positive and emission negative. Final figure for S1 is 1.1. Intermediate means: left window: 51.4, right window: 52.3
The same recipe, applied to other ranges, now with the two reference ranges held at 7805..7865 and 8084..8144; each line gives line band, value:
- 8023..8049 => 1.3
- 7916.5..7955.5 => -1.3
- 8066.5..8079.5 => 0.1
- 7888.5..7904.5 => 0.0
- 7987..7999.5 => 0.2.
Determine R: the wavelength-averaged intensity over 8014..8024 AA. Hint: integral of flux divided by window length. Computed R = 51.7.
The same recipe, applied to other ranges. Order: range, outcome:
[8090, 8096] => 51.9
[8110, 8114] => 52.8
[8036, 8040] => 48.6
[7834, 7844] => 51.2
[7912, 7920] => 52.1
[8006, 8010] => 51.4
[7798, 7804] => 49.6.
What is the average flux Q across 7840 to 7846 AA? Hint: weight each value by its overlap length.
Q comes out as 51.4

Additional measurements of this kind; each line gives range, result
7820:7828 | 47.6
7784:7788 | 46.6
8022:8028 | 50.2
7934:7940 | 53.7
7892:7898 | 50.1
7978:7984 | 52.1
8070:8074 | 51.4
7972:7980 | 49.7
